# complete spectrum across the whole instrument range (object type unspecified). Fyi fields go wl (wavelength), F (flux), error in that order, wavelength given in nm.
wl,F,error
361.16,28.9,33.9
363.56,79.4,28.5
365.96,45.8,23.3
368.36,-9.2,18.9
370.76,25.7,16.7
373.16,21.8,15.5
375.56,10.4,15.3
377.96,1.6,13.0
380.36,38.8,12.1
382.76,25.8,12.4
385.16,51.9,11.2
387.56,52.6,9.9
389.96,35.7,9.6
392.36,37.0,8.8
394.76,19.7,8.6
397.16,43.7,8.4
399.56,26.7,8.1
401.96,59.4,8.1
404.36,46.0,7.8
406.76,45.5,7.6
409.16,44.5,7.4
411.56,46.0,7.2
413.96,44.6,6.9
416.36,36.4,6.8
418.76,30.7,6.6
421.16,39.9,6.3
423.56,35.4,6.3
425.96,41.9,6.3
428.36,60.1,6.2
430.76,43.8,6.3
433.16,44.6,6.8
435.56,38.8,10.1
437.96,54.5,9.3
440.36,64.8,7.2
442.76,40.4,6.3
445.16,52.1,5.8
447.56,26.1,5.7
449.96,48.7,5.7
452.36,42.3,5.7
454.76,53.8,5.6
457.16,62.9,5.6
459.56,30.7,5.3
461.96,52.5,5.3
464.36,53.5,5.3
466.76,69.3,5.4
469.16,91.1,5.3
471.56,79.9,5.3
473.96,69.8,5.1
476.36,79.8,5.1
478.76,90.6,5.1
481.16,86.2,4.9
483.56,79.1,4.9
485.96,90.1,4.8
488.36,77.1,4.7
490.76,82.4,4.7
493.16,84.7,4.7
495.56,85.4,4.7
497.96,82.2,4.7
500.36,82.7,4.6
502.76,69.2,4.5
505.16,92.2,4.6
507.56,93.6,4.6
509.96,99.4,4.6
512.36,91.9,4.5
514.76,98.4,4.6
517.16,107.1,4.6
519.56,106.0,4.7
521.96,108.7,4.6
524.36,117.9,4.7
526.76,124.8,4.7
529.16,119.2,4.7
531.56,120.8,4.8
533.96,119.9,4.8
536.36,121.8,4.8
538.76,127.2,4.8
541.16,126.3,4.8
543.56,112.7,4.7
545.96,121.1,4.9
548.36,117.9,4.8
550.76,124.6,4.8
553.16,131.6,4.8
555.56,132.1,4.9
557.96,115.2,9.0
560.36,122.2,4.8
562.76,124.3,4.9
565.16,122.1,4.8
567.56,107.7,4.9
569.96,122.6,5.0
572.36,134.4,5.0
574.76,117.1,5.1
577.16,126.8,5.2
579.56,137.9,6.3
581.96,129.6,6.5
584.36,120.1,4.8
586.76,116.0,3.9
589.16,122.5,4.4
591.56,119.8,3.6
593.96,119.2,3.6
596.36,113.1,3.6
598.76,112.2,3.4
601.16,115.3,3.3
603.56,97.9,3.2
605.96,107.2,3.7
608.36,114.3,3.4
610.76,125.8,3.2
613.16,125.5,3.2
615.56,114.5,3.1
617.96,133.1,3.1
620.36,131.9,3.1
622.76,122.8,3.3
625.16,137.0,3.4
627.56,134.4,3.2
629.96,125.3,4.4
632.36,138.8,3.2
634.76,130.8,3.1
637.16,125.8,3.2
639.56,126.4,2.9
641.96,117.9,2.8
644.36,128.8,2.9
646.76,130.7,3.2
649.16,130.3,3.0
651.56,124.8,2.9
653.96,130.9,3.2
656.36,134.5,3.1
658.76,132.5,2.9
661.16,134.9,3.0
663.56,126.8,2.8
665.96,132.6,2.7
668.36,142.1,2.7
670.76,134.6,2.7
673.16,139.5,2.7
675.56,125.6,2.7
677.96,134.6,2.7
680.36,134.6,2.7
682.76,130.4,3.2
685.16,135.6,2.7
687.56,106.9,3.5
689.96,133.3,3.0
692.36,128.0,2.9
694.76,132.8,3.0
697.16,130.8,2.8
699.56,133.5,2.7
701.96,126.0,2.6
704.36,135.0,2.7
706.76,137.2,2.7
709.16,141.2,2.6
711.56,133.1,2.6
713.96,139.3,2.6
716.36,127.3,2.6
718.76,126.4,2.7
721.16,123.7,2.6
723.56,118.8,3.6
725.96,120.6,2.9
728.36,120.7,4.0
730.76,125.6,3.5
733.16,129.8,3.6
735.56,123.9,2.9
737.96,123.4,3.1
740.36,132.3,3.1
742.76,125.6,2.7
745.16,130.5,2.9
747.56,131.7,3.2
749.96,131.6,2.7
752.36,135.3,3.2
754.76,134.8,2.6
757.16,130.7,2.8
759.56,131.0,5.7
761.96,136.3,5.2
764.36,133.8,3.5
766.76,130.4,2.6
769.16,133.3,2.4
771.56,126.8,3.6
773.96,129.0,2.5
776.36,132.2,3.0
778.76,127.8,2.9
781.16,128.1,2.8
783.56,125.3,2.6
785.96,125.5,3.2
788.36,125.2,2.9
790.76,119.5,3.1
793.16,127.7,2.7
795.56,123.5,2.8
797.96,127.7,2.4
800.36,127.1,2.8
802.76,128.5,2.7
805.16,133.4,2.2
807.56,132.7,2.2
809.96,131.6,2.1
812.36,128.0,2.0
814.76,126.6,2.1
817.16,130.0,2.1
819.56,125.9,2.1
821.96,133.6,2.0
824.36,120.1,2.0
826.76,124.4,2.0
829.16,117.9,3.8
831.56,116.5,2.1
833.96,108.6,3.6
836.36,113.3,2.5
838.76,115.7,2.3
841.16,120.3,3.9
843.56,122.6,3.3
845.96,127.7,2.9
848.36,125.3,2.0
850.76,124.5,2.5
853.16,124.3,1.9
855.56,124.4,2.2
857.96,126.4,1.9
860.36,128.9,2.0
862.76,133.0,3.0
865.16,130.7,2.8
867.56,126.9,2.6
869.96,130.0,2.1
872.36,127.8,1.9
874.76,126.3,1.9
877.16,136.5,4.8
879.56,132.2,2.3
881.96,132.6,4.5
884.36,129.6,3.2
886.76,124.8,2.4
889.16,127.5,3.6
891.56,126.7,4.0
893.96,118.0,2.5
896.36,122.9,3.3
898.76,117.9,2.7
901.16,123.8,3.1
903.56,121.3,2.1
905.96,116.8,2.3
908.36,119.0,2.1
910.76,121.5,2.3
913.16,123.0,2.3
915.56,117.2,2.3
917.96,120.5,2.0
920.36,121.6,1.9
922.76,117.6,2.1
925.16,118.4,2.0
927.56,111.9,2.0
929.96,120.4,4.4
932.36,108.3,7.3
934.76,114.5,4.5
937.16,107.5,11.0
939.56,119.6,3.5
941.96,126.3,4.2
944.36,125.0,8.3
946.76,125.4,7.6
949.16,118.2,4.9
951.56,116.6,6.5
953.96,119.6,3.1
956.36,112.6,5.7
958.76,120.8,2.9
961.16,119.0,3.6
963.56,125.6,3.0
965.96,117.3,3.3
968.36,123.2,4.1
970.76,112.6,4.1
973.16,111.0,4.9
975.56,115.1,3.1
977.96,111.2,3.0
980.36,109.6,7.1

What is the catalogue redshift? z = 0.167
